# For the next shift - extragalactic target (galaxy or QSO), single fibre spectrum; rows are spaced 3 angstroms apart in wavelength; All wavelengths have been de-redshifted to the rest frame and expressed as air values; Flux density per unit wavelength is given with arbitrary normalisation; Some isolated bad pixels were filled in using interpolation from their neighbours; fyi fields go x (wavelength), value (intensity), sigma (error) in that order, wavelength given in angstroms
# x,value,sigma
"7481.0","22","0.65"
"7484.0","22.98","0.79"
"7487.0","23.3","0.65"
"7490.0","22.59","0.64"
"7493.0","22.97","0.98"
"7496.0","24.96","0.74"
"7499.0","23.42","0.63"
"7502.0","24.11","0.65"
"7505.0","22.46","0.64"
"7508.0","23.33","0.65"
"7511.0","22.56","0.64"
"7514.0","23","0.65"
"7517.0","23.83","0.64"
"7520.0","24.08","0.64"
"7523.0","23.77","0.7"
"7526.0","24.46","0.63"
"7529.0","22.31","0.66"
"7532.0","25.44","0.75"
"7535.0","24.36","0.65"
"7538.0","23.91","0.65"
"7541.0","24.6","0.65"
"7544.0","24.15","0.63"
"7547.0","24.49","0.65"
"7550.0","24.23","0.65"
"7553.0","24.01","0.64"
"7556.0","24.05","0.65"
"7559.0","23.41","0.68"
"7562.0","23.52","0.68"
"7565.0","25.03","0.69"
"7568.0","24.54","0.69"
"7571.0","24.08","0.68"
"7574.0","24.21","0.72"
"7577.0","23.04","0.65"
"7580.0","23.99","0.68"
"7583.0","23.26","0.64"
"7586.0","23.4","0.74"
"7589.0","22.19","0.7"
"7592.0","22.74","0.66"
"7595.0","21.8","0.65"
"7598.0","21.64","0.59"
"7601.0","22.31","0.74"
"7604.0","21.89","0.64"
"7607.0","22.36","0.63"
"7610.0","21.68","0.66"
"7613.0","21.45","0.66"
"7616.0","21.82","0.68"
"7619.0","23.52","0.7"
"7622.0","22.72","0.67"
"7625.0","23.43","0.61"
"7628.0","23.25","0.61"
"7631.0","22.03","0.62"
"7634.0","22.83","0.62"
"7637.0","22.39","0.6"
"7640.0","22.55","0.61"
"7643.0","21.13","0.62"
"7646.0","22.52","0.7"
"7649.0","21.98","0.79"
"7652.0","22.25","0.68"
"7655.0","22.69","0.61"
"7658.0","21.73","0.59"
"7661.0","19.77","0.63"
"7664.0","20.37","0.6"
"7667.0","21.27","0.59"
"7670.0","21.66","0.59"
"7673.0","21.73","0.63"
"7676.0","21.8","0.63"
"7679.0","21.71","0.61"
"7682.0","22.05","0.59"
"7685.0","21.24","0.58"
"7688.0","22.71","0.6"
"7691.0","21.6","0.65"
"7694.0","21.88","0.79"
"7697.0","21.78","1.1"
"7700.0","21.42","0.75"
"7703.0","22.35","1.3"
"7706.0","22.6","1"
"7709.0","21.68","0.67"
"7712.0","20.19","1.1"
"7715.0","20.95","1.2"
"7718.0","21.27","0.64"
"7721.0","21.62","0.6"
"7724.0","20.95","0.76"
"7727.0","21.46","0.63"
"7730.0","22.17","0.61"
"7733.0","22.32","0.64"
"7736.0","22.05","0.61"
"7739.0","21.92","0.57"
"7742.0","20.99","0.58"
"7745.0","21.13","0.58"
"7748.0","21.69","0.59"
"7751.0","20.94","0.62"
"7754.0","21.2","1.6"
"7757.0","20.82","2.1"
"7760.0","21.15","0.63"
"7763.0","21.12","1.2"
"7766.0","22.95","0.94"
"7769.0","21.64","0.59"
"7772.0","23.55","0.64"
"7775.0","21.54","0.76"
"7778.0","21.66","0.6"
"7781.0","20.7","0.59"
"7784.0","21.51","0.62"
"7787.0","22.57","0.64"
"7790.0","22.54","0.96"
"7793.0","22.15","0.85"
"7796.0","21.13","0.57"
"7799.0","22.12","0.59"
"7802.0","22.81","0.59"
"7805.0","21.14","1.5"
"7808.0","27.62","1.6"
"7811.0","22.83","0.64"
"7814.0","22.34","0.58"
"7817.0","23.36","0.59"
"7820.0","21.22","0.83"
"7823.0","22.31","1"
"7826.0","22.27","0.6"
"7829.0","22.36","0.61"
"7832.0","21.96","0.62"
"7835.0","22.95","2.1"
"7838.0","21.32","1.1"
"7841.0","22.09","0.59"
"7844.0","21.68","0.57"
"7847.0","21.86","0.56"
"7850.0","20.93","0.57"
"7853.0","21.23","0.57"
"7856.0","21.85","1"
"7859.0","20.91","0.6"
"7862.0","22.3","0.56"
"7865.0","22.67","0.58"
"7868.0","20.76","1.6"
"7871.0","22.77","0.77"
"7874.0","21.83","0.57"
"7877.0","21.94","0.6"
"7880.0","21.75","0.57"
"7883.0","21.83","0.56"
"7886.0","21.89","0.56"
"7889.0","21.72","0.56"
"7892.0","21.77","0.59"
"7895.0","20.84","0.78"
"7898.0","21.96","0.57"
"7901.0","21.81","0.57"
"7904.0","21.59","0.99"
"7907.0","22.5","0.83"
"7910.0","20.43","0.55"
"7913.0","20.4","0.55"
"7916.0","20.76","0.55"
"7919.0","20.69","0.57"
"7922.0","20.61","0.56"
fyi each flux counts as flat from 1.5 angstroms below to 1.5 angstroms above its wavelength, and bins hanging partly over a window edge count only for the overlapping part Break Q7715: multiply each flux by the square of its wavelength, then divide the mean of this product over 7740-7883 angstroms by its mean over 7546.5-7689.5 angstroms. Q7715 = 1.02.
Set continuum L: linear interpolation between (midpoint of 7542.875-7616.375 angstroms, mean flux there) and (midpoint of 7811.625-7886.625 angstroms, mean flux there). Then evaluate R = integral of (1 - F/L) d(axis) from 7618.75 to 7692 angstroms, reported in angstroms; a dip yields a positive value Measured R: 2.65 angstroms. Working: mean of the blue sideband 23.2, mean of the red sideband 21.9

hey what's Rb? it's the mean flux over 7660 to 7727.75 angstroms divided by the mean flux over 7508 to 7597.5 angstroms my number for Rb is 0.9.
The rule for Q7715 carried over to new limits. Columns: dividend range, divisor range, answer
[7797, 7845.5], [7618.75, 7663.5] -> 1.06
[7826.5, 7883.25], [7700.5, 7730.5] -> 1.05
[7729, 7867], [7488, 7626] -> 1.00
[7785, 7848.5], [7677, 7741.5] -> 1.06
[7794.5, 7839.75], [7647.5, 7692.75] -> 1.08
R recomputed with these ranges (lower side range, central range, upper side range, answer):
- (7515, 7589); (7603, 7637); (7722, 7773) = 1.02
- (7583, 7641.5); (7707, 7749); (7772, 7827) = 1.73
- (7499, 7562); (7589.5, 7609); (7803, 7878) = 1.11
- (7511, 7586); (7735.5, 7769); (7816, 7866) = 1.64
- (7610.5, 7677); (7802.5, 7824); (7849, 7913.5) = -1.21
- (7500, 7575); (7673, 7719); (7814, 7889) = 2.45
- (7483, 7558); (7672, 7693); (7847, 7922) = 0.85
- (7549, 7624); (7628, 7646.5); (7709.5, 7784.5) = 0.22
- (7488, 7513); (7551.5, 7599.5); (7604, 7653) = -1.45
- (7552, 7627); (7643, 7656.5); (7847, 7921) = 0.30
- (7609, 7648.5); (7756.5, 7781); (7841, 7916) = 0.22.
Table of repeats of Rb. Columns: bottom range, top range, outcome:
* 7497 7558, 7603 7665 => 0.93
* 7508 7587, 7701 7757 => 0.90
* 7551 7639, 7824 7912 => 0.95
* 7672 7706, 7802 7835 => 1.04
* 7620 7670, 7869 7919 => 0.98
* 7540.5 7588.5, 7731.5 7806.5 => 0.91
